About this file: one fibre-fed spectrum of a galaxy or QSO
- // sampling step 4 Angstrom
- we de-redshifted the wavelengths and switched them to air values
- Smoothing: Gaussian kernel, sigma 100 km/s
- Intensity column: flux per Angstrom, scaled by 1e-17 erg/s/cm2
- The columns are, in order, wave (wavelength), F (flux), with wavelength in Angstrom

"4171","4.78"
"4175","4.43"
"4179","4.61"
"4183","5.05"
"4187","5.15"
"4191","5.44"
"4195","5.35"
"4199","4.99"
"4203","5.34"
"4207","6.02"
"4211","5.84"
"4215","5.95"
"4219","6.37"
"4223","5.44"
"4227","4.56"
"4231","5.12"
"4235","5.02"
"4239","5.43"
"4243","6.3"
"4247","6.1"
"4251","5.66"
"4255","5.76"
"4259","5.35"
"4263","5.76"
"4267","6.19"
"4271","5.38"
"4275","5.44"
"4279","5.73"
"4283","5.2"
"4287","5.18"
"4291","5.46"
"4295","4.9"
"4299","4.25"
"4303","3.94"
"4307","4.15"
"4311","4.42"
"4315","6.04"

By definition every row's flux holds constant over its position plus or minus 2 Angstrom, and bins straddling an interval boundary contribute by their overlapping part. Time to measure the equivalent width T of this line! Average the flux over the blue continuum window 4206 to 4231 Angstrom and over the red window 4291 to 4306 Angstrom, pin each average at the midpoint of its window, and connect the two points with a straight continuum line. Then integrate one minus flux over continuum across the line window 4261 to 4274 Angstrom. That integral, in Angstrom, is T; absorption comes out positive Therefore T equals -2.14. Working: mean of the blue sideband 5.64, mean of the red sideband 4.5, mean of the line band 5.75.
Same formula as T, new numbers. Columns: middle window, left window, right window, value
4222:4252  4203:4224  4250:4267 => 1.8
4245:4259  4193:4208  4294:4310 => -2.7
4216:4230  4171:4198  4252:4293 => -0.6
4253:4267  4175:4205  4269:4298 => -1.2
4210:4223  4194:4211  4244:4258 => -0.9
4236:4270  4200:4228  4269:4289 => -1.8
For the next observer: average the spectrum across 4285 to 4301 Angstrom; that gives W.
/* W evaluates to 4.95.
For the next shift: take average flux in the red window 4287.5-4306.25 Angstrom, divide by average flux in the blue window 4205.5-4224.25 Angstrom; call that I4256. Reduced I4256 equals 0.78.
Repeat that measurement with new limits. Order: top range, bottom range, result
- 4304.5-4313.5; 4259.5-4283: 0.77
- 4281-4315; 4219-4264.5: 0.86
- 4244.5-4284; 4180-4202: 1.10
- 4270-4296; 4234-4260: 0.94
